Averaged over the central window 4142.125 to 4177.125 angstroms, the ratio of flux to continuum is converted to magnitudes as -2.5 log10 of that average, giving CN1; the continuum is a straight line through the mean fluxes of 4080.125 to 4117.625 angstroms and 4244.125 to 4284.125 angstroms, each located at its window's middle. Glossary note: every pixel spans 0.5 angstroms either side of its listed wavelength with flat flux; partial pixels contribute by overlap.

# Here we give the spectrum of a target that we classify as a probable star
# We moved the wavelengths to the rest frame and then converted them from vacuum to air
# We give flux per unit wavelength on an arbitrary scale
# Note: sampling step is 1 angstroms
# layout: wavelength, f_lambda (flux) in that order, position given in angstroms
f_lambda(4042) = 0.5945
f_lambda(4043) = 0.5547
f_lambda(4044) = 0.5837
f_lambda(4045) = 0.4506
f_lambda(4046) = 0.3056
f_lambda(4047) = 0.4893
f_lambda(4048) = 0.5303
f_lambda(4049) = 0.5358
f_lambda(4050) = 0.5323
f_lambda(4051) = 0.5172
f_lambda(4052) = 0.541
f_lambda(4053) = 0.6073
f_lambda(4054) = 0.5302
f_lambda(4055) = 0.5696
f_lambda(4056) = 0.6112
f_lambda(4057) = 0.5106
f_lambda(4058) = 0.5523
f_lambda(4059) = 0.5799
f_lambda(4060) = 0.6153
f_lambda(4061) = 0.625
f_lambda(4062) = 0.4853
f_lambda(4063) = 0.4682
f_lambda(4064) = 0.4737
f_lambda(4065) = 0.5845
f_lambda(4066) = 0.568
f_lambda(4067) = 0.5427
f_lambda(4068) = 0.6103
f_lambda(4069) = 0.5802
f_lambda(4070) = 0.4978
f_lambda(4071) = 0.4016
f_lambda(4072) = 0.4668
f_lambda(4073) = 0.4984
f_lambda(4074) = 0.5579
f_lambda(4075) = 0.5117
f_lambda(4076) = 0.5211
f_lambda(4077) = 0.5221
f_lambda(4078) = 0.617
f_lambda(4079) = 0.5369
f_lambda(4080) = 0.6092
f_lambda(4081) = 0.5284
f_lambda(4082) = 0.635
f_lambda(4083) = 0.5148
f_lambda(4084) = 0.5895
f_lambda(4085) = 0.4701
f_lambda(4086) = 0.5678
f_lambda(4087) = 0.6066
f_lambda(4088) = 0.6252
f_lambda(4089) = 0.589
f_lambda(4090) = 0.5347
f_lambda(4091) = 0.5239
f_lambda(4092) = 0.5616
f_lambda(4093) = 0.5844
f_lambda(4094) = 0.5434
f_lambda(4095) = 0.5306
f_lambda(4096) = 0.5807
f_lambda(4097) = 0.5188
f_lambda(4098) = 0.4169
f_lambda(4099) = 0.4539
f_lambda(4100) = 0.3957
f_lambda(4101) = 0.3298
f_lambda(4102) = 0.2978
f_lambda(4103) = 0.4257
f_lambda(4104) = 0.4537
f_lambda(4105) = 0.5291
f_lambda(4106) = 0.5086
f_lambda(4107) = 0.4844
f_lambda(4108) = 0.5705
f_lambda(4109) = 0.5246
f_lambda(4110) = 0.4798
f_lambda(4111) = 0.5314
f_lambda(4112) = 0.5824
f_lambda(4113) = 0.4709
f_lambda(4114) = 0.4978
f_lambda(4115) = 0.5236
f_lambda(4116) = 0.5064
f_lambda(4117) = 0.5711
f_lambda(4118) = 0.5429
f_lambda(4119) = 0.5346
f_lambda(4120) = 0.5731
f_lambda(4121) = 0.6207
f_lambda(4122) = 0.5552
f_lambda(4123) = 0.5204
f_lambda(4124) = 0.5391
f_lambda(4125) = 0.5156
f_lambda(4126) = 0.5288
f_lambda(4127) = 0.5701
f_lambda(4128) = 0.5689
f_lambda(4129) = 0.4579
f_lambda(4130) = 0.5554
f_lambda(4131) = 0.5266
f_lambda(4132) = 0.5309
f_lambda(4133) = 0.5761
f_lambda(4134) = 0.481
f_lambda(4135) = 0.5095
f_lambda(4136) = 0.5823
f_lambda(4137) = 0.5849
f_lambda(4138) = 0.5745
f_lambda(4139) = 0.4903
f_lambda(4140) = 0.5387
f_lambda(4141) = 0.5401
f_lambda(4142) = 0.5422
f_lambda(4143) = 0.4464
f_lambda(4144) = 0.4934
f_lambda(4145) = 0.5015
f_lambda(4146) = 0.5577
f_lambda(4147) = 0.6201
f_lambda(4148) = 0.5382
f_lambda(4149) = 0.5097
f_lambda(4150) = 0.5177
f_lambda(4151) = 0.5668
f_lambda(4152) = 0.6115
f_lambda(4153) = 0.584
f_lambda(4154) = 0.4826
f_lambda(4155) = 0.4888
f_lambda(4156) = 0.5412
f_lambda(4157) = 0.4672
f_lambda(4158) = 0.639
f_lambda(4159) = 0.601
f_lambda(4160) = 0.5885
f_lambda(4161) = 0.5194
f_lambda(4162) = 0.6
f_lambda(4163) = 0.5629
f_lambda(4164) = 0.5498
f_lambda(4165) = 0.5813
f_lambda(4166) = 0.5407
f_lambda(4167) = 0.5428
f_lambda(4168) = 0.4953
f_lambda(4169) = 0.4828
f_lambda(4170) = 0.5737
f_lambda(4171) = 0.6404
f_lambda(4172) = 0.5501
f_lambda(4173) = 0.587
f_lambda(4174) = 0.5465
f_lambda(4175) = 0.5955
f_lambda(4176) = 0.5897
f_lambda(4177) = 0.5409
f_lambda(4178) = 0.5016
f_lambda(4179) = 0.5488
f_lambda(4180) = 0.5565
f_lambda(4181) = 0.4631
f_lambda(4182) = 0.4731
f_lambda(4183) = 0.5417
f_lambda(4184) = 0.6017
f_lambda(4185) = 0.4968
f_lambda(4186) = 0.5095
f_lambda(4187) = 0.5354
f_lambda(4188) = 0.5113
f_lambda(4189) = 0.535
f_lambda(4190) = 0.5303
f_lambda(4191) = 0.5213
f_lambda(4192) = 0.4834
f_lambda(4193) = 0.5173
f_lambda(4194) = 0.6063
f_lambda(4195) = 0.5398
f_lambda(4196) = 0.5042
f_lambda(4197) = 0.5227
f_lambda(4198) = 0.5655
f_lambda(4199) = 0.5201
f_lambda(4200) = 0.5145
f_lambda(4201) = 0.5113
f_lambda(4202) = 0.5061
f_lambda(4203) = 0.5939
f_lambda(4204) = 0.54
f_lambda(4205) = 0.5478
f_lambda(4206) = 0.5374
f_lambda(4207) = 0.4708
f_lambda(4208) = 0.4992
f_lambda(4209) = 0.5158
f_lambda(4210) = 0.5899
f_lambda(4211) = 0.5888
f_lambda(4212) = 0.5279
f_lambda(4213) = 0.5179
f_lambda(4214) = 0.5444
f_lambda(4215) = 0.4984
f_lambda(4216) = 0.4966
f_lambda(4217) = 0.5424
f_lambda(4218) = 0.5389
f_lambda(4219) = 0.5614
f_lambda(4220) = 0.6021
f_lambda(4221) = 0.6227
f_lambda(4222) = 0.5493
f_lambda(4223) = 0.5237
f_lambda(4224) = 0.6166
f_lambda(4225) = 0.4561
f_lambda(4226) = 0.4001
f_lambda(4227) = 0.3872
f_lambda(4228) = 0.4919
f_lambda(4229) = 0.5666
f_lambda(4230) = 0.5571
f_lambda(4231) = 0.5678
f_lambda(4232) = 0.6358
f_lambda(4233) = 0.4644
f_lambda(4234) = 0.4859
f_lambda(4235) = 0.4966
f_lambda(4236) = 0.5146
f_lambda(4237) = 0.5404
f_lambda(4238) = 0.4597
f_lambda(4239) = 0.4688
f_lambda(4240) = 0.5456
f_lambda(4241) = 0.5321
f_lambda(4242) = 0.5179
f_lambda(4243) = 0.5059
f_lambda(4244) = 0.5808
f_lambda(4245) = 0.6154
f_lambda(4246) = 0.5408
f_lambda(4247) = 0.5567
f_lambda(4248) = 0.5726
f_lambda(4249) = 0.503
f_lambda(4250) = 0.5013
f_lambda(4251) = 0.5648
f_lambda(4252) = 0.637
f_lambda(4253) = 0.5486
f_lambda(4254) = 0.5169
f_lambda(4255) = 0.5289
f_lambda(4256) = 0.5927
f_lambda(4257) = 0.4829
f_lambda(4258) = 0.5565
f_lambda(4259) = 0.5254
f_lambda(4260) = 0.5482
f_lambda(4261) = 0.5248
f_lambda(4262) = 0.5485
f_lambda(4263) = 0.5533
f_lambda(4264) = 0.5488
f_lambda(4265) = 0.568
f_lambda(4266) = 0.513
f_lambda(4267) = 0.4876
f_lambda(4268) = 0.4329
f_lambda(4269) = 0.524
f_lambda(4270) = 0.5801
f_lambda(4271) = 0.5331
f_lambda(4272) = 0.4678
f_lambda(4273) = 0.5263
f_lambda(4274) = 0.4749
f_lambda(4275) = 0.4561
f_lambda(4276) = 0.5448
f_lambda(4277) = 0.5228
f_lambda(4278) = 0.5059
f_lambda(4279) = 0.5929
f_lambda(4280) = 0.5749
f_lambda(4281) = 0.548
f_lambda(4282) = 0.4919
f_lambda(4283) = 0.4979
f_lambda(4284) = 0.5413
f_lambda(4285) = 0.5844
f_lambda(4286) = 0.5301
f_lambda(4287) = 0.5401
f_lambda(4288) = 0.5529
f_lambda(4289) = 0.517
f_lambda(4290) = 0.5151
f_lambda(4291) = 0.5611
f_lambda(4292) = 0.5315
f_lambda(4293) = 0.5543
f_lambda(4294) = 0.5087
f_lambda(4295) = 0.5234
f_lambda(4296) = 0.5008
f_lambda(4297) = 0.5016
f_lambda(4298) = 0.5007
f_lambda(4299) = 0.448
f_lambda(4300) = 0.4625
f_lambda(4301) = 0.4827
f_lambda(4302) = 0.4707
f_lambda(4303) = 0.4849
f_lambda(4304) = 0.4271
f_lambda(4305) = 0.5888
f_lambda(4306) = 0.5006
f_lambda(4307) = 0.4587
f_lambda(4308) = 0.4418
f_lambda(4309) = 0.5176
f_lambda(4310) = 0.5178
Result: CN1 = -0.06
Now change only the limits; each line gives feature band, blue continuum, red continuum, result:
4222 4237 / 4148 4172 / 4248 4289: 0.05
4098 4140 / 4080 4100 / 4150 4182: 0.07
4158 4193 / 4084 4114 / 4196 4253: -0.05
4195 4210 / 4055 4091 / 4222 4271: 0.01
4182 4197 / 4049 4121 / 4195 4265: 0.01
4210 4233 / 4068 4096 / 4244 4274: 0.01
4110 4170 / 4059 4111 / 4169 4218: -0.02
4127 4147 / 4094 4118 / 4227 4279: -0.07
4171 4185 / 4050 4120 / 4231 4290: -0.03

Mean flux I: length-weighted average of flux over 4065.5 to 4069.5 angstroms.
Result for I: 0.575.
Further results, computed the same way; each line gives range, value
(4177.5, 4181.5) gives 0.518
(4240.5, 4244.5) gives 0.534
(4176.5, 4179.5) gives 0.53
